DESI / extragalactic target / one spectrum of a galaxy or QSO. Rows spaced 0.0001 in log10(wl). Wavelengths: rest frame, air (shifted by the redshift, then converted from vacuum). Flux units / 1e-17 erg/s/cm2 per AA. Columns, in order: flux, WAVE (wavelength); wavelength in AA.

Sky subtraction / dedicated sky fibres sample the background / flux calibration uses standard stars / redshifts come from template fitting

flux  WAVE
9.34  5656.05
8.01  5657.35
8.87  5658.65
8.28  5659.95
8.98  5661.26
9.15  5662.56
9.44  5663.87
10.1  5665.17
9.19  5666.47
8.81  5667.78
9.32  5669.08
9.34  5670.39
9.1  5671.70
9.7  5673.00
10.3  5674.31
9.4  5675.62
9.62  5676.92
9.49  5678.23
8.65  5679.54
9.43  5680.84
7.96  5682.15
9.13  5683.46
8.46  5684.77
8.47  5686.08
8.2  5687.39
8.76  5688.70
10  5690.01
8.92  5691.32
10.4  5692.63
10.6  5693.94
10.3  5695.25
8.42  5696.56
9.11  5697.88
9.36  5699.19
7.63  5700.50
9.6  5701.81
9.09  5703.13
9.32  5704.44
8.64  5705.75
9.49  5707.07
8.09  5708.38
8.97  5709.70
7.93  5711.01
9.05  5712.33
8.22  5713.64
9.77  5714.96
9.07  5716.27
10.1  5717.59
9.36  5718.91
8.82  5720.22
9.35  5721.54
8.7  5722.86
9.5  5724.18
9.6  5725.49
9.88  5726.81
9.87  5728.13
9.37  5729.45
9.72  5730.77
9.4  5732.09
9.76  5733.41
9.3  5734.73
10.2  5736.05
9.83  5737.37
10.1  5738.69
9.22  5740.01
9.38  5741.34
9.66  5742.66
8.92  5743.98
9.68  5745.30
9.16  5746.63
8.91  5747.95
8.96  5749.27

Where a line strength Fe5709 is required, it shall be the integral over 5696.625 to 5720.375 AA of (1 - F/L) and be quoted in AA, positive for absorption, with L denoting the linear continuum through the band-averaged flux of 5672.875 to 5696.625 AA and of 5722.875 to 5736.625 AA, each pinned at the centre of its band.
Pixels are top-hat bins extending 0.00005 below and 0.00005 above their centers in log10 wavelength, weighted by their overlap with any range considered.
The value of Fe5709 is 1.2 AA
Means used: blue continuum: 9.29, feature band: 8.97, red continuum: 9.61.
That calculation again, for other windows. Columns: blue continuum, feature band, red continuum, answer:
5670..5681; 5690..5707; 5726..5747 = 0.3 AA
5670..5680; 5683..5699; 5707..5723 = 0.1 AA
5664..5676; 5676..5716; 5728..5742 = 2.1 AA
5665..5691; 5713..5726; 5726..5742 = 0.4 AA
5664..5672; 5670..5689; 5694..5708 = 0.4 AA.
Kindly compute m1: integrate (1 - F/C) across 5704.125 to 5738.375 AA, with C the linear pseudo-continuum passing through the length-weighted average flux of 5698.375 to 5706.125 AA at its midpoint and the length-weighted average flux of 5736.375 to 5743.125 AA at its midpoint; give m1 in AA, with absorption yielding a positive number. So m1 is 0.1 AA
